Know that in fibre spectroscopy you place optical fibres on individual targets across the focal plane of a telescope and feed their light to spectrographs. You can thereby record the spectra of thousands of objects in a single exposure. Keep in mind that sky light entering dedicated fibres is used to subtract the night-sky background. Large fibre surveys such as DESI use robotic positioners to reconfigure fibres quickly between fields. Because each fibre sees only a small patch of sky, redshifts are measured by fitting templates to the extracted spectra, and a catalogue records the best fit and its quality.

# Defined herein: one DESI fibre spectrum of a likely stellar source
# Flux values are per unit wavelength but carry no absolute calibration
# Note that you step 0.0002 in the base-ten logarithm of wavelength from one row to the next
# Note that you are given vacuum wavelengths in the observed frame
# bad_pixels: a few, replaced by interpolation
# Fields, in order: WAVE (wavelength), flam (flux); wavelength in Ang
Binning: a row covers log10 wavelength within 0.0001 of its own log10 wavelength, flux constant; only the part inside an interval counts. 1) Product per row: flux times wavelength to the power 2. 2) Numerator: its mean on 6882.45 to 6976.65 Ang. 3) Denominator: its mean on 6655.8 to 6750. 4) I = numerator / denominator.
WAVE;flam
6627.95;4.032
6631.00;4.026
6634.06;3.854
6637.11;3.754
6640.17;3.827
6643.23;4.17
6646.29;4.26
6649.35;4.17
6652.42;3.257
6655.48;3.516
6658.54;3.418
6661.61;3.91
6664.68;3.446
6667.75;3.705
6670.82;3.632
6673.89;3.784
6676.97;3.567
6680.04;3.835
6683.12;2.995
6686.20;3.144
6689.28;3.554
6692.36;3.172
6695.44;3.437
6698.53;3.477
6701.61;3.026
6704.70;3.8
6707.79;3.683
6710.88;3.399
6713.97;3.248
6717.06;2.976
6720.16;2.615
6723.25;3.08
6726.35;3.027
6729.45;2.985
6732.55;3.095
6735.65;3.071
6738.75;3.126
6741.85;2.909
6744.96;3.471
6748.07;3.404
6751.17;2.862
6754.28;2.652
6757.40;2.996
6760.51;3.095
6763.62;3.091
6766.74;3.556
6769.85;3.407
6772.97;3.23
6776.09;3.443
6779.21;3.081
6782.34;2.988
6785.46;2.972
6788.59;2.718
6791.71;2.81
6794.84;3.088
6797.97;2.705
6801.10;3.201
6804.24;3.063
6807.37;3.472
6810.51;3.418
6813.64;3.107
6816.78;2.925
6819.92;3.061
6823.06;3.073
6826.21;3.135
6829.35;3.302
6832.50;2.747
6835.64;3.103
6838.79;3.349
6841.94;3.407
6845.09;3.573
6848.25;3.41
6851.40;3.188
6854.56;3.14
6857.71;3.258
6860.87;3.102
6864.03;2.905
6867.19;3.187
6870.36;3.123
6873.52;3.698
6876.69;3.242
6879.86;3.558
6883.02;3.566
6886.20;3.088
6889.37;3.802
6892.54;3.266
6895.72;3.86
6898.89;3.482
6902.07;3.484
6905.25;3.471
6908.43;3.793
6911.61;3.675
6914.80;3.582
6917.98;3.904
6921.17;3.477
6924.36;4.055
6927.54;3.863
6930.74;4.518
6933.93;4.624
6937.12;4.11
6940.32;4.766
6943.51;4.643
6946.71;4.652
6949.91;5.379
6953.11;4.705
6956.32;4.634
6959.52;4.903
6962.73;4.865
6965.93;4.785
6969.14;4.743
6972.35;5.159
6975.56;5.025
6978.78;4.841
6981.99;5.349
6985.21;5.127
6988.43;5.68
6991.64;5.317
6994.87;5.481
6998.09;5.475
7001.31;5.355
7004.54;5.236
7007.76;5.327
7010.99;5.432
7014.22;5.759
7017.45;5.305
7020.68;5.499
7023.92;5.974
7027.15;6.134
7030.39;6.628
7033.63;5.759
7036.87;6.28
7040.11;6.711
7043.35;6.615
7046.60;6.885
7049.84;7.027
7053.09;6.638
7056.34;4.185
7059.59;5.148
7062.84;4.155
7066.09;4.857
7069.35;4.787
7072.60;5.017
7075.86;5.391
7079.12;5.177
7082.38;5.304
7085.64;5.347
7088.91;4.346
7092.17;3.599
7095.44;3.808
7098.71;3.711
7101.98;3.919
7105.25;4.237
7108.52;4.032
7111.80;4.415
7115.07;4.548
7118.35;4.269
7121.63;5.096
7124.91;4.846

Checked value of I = 1.35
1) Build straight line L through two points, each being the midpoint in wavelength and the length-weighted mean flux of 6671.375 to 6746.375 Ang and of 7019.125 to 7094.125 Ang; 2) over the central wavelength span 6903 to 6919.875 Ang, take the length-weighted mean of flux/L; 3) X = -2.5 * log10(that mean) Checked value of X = 0.242 mag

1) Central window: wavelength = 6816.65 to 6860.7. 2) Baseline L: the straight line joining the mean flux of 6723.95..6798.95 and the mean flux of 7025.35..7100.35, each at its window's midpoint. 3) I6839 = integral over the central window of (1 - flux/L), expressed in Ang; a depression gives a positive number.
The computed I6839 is 5.6 Ang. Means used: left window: 3.08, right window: 5.37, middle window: 3.2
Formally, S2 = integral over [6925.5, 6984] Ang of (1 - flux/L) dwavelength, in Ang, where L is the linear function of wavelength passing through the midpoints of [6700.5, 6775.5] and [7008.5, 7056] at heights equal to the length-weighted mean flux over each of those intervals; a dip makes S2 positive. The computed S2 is 6.5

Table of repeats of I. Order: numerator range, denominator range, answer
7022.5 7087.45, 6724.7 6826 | 1.99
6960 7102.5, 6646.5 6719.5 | 1.68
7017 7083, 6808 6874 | 1.89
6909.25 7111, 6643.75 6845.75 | 1.66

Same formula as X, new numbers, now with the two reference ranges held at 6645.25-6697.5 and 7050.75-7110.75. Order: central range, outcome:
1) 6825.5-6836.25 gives 0.29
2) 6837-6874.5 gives 0.24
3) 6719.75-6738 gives 0.23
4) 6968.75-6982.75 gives -0.15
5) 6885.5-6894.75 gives 0.20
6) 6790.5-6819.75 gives 0.26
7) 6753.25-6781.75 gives 0.20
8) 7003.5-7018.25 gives -0.21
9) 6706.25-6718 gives 0.10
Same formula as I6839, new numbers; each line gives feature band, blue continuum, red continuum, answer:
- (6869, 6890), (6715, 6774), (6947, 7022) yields 4.1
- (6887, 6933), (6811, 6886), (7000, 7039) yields 4.4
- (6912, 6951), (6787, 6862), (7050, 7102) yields -4.2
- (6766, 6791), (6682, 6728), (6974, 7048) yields 4.4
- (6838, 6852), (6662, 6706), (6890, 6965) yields 1.9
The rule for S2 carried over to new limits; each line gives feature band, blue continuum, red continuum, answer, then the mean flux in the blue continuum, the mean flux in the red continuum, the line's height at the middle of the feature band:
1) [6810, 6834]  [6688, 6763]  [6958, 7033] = 5.3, 3.17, 5.37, 3.96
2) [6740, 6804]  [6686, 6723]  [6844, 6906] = 4.6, 3.29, 3.37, 3.32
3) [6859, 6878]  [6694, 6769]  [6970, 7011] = 4.8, 3.17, 5.28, 4.29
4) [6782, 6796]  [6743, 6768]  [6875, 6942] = 1.6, 3.13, 3.77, 3.27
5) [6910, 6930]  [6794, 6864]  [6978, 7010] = 2.6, 3.17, 5.33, 4.36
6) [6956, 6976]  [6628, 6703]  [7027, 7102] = 0.1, 3.63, 5.32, 4.9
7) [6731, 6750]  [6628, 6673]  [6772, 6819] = 1.0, 3.79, 3.08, 3.35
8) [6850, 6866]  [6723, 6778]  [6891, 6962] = 2.7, 3.14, 4.14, 3.75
